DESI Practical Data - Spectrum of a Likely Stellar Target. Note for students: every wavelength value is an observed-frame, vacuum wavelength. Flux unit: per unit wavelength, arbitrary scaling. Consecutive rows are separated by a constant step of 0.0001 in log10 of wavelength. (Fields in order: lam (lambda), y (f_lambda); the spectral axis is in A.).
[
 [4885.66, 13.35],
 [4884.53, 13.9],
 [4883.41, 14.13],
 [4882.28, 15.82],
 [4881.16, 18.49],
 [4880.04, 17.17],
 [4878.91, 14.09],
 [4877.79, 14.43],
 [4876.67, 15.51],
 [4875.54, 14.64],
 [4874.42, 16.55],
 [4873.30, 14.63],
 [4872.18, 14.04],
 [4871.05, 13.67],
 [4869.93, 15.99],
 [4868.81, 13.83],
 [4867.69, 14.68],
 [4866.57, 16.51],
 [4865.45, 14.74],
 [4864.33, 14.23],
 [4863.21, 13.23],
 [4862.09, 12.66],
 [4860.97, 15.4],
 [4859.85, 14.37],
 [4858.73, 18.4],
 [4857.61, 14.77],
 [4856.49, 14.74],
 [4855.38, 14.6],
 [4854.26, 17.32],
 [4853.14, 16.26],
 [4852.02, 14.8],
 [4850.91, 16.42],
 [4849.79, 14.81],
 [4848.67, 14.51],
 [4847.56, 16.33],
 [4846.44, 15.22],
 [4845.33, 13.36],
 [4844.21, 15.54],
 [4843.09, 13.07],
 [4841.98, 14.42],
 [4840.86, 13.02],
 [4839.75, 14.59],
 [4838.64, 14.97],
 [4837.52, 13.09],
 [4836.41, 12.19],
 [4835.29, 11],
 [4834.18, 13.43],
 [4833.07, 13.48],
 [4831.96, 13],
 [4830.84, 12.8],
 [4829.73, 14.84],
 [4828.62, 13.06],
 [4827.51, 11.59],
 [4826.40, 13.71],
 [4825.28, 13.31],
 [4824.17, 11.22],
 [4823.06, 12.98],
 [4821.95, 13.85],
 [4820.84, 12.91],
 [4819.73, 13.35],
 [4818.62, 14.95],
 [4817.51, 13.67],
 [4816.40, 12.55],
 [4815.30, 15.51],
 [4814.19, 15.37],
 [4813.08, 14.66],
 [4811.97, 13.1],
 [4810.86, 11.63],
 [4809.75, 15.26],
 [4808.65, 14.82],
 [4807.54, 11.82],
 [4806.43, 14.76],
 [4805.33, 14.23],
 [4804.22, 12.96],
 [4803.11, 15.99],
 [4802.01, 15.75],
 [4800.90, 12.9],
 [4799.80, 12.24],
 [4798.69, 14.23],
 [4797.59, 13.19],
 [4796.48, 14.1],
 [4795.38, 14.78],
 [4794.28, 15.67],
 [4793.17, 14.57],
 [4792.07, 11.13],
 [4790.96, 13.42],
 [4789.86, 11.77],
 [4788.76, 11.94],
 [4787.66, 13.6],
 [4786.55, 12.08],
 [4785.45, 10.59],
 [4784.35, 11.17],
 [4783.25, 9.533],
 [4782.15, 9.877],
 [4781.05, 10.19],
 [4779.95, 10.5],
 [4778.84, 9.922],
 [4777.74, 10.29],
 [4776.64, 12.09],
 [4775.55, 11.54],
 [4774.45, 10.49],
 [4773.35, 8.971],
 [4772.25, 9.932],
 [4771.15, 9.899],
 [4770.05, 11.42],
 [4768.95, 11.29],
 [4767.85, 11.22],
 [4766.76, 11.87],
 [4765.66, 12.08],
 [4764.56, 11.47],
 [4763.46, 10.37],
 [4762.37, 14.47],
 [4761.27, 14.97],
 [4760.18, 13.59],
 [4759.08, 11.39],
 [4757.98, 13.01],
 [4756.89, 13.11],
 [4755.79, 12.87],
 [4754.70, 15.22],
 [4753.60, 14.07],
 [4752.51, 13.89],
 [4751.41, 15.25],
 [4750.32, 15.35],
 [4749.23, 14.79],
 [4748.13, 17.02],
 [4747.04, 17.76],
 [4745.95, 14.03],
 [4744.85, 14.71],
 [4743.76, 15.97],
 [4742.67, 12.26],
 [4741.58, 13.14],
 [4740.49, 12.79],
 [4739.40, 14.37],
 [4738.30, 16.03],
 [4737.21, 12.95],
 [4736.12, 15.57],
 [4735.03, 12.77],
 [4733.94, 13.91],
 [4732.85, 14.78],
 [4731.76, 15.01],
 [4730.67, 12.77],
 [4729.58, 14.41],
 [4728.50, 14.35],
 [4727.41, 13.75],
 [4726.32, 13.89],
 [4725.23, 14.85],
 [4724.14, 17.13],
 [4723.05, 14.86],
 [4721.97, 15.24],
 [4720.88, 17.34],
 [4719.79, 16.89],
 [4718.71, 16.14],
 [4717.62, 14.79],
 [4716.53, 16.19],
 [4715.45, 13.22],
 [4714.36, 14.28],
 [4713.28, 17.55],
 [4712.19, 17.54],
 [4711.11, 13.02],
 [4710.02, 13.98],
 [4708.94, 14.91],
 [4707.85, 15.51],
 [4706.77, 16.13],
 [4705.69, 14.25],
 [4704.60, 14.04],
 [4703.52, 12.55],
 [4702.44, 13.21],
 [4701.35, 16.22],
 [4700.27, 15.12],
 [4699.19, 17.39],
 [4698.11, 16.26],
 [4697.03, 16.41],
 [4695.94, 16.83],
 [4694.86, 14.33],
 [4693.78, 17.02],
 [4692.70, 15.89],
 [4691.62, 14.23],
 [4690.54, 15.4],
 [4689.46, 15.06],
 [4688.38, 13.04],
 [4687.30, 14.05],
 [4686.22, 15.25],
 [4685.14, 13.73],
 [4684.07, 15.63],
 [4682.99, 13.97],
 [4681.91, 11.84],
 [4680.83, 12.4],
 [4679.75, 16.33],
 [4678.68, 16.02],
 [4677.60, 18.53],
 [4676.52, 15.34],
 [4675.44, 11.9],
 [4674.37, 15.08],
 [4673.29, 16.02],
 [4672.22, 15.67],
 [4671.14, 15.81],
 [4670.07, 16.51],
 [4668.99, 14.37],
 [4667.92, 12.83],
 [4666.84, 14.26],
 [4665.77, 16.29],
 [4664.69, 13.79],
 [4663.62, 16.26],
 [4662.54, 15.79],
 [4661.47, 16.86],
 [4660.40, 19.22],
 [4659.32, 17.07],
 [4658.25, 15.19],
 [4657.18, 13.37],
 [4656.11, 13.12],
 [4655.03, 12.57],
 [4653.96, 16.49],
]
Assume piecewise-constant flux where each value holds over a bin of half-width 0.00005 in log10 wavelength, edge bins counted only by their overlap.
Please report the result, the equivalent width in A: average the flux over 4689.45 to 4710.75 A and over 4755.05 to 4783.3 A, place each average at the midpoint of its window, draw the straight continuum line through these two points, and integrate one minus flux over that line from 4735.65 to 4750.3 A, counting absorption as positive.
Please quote -2.1 A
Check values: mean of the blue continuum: 15.2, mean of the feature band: 14.7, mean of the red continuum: 11.5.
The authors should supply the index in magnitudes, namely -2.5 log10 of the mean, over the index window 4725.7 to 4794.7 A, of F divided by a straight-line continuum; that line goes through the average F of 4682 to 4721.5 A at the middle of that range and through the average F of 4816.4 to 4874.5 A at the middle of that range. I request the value 0.15 mag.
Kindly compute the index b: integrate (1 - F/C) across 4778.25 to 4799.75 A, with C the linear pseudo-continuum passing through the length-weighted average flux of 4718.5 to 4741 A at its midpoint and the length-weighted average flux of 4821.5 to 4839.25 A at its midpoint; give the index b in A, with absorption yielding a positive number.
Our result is 2.3 A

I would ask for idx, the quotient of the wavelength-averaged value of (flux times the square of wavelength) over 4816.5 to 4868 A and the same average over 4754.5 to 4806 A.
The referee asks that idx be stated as 1.2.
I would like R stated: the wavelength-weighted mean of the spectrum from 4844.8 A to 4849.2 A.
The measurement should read 14.9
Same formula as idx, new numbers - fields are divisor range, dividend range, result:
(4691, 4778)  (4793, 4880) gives 1.05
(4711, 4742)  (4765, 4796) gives 0.79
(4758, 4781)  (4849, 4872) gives 1.37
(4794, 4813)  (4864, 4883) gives 1.12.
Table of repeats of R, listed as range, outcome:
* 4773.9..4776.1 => 11.1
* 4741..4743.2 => 12.7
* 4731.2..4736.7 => 14.4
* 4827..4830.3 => 13.2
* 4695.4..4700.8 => 16.4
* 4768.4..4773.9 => 10.3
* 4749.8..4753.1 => 14.8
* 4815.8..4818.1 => 13.2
